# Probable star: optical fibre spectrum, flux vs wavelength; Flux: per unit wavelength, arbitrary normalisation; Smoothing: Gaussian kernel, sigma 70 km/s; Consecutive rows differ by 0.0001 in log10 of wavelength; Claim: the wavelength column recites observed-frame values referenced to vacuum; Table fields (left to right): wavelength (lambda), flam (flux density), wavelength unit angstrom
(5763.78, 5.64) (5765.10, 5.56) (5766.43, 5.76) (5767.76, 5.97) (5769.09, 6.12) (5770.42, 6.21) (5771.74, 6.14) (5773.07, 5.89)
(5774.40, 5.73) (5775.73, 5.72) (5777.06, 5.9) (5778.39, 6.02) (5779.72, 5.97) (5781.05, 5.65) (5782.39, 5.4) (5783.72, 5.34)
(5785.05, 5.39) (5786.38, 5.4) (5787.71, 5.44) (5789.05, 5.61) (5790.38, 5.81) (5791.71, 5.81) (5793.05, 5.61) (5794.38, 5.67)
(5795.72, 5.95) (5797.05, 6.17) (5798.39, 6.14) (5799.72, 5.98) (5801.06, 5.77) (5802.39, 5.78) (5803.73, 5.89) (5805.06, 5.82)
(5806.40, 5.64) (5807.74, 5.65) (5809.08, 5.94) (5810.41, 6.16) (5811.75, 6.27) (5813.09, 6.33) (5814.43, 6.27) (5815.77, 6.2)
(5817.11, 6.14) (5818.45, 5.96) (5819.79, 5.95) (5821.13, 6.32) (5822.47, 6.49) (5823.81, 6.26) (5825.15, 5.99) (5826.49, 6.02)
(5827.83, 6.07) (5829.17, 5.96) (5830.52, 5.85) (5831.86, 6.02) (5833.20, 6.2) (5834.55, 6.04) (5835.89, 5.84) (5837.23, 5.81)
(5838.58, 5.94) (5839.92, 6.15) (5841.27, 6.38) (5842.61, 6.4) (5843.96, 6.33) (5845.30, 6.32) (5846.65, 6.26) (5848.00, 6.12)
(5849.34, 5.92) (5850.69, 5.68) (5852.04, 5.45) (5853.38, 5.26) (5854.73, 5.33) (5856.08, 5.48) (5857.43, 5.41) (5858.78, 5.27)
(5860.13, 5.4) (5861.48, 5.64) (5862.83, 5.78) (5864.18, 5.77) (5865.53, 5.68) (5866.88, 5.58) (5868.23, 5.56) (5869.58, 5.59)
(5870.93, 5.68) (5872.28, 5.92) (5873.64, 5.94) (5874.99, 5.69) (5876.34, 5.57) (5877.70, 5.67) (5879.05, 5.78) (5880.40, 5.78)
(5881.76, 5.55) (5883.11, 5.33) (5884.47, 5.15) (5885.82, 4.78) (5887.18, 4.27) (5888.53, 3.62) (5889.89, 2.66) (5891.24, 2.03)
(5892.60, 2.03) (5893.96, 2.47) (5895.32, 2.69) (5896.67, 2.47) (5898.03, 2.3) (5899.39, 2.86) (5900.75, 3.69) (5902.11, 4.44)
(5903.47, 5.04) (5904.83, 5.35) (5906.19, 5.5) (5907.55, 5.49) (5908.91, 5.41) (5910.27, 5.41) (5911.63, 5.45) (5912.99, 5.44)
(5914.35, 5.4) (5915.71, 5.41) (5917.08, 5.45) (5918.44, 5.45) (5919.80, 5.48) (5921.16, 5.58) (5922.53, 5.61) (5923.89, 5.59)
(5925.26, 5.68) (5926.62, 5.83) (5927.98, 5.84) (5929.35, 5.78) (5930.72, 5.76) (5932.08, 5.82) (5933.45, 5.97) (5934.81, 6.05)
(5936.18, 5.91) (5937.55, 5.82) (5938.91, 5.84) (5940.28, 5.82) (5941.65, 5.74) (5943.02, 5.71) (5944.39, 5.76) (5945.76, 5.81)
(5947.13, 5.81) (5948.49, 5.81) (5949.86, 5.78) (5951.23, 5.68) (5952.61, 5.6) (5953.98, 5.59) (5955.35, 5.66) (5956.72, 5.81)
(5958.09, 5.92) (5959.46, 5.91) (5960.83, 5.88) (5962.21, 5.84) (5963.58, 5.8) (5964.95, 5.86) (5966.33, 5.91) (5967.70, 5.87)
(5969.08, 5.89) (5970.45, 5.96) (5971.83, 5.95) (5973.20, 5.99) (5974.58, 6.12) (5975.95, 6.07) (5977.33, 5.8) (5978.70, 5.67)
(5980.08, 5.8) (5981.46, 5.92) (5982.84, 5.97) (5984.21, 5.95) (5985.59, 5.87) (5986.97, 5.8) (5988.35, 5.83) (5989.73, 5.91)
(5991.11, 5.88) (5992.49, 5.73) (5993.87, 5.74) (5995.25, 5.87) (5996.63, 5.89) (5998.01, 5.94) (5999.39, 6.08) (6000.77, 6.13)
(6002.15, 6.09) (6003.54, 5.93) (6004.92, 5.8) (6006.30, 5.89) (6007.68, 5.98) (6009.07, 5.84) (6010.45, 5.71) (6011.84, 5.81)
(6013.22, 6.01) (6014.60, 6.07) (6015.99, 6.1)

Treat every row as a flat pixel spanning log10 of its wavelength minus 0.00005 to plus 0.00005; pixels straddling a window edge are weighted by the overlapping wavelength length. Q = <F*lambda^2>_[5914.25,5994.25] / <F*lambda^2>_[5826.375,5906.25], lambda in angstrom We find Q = 1.2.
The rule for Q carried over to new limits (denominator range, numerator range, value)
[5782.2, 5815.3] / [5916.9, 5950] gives 1.04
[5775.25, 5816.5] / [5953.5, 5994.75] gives 1.07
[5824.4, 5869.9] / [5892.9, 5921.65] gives 0.80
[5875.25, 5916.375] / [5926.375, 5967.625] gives 1.33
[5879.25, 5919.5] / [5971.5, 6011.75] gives 1.38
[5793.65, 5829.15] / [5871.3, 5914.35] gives 0.77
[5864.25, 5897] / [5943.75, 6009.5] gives 1.29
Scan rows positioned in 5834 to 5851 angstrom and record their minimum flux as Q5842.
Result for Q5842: 5.68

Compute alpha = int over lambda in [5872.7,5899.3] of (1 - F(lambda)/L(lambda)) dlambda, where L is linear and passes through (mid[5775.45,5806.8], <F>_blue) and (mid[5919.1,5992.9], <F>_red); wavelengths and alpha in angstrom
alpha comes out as 7.37 angstrom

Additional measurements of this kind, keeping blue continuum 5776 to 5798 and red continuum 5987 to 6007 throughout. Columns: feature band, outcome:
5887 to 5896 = 4.7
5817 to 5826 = -0.7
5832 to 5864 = -0.5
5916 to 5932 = 0.5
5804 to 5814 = -0.4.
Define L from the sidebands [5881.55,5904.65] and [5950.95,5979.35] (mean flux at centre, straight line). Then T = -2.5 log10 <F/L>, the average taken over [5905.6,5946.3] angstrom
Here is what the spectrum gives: -0.22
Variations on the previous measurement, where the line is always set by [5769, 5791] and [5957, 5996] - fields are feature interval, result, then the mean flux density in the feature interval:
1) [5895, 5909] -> 0.38 mag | 4.1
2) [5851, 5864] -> 0.06 mag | 5.46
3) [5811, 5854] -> -0.05 mag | 6.07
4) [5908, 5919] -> 0.08 mag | 5.43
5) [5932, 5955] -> 0.01 mag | 5.79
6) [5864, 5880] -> 0.02 mag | 5.7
